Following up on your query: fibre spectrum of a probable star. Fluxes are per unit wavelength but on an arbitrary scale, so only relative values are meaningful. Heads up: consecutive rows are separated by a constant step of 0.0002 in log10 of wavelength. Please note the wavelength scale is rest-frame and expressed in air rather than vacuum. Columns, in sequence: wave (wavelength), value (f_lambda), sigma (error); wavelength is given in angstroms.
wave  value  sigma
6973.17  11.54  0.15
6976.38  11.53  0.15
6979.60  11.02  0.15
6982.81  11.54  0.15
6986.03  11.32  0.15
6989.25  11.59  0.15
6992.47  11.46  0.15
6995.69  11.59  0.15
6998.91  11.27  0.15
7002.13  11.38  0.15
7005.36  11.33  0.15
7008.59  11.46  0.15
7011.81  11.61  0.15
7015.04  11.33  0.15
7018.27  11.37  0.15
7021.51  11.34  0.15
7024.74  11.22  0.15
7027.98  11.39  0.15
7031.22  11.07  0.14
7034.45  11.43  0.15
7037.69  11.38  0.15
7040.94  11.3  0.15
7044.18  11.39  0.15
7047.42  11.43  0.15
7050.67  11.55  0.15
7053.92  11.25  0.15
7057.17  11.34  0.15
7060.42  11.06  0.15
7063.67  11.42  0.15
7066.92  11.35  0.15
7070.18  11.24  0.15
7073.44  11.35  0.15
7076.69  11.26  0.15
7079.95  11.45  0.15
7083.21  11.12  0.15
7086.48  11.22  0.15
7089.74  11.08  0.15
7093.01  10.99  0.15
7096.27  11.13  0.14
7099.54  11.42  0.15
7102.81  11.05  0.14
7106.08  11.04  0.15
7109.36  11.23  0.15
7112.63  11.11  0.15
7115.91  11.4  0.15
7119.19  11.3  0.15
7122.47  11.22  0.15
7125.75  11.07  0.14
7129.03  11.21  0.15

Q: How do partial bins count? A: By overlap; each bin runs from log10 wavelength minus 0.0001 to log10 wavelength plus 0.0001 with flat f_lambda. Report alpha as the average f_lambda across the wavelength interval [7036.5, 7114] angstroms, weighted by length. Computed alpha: 11.3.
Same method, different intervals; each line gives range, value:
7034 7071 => 11.3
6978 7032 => 11.4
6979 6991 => 11.4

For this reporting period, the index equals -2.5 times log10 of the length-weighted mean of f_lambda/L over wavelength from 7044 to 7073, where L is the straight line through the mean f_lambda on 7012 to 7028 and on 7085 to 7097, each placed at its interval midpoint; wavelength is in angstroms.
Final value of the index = -0.01 mag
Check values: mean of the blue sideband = 11.3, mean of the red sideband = 11.1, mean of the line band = 11.3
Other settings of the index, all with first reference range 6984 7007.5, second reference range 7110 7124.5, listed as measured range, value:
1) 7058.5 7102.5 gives 0.01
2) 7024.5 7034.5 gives 0.01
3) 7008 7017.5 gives -0.01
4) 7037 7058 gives 0.00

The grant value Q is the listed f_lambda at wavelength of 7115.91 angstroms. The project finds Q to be 11.4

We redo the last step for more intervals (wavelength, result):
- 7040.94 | 11.3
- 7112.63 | 11.11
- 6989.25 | 11.59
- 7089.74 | 11.08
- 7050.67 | 11.55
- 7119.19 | 11.3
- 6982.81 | 11.54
